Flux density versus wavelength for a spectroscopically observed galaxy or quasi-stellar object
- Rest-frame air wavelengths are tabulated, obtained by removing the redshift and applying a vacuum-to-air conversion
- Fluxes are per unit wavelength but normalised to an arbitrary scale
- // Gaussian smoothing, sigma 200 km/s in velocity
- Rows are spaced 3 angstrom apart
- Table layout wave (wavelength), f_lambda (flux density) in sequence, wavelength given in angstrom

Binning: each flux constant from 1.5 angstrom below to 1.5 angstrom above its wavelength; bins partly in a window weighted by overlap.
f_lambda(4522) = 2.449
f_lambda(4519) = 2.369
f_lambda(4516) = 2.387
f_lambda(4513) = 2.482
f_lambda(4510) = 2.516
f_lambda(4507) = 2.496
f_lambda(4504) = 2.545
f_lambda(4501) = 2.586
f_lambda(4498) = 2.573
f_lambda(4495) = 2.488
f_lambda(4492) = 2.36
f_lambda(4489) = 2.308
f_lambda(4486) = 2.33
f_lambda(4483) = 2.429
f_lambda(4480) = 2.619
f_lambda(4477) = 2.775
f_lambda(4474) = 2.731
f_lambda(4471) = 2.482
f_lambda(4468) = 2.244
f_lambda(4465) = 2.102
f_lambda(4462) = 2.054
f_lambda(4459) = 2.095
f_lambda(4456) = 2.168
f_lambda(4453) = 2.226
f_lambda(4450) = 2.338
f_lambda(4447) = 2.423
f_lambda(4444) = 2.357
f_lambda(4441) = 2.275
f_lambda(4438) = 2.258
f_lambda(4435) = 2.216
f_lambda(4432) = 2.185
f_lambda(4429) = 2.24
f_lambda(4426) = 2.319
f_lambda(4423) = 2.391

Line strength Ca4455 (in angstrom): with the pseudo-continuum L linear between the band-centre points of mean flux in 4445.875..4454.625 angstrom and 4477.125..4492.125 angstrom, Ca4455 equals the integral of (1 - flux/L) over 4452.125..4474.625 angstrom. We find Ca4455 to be 1.19 angstrom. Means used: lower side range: 2.32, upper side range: 2.45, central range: 2.25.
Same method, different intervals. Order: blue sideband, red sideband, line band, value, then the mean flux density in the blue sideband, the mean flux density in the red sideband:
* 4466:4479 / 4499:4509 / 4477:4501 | 0.7 angstrom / 2.54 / 2.54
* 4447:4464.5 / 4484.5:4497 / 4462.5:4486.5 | -1.7 angstrom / 2.19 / 2.38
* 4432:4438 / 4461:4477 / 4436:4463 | 0.4 angstrom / 2.22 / 2.37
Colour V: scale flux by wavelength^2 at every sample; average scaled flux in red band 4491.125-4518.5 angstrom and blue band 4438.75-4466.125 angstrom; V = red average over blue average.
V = 1.14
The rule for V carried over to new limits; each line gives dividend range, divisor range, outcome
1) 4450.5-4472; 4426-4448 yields 0.97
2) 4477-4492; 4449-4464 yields 1.14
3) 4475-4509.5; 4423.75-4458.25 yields 1.13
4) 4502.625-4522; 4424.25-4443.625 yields 1.13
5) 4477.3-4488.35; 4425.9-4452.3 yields 1.11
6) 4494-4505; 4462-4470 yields 1.19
